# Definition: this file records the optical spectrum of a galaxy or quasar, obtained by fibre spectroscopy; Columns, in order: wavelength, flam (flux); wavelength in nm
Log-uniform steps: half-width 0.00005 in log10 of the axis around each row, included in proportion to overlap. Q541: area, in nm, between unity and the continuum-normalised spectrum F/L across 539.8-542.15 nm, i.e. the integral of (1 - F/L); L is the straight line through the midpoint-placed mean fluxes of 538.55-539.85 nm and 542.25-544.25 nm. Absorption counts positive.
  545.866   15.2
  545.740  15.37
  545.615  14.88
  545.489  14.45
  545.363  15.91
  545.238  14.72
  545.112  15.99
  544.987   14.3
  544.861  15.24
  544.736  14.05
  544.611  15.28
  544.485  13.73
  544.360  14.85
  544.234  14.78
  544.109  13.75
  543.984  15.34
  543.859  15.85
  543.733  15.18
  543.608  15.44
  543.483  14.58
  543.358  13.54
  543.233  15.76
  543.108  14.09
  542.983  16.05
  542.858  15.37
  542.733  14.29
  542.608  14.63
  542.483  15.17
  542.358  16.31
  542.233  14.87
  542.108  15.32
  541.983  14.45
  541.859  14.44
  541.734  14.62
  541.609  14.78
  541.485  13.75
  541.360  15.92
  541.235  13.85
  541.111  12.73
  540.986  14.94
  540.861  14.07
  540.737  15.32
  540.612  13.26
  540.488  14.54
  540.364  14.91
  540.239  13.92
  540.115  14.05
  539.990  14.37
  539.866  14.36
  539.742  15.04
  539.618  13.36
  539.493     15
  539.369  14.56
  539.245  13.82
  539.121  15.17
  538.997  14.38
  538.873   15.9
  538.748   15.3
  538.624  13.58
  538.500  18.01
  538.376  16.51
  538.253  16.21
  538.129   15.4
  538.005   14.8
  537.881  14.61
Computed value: 0.06 nm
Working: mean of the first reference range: 14.6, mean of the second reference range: 15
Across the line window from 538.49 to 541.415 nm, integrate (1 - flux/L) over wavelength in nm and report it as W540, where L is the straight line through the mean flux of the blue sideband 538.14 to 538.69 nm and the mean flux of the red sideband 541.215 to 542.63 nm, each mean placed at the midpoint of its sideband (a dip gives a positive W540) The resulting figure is 0.19 nm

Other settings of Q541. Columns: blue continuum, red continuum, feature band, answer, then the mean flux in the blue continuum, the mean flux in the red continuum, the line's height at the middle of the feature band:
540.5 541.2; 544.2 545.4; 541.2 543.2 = -0.075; 14.1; 14.9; 14.4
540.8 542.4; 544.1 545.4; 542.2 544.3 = -0.042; 14.6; 14.8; 14.7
